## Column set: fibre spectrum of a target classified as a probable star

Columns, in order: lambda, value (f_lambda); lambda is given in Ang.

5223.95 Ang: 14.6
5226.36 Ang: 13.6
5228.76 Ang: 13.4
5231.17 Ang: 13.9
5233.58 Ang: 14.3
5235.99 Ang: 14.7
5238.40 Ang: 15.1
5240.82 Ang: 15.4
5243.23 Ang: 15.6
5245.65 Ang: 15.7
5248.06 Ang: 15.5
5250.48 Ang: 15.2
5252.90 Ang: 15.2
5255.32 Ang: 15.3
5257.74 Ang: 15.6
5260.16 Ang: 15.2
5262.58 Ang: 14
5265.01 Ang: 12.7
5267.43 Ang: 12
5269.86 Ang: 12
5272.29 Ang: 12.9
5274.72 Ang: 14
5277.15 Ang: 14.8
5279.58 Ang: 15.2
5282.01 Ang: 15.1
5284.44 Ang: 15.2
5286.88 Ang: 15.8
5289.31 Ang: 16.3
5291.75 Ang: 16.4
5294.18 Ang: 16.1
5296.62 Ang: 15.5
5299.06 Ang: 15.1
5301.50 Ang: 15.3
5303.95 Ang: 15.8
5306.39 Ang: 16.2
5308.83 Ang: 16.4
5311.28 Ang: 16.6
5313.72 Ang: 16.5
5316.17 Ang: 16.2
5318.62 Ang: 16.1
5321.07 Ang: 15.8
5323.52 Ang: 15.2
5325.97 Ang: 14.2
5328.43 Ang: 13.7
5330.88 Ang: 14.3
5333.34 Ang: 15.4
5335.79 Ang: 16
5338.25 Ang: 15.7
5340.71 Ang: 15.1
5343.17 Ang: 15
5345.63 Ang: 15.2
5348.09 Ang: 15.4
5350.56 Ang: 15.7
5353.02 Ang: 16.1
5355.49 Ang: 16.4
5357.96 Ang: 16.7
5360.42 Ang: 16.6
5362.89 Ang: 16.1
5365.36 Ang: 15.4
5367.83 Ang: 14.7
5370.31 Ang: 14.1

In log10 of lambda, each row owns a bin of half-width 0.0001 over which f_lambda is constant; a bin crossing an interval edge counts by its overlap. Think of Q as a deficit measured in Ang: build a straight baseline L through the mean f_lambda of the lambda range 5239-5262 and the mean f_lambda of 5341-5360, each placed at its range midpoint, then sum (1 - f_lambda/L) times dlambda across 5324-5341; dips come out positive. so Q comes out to 0.9 Ang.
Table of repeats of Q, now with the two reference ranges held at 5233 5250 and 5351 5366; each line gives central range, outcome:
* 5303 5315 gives -0.4 Ang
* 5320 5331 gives 0.9 Ang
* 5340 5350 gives 0.6 Ang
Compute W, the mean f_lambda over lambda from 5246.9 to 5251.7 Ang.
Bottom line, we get 15.3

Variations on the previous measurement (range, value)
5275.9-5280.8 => 15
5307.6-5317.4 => 16.4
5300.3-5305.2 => 15.5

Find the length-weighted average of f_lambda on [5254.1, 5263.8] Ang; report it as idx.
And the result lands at 15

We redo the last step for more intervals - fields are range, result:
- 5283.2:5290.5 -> 15.8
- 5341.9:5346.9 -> 15.1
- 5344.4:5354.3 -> 15.6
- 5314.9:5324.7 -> 15.8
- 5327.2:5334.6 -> 14.5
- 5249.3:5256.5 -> 15.2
